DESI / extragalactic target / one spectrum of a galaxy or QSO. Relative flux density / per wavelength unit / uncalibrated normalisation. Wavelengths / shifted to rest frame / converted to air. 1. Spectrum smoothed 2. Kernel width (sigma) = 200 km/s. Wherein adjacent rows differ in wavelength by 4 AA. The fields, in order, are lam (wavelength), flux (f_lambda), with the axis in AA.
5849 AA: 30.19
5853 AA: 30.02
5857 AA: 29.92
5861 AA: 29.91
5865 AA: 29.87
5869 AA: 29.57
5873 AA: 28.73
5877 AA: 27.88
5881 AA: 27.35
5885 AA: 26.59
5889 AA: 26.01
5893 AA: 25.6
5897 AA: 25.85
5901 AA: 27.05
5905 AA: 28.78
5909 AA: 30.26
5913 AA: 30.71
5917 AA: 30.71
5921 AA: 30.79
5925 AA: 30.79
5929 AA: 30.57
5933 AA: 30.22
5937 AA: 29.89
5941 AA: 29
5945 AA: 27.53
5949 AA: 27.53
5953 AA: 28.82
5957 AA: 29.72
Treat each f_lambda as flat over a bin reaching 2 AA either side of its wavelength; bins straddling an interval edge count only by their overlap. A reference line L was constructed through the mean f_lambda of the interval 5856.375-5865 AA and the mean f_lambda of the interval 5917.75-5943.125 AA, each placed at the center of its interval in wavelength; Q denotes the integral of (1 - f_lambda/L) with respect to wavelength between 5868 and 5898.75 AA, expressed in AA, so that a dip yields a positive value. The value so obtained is 2.95 AA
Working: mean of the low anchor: 29.9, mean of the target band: 27.1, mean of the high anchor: 30.2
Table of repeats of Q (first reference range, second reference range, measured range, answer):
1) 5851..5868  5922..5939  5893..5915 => 1.4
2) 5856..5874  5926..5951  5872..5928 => 1.9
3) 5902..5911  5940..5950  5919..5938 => -1.3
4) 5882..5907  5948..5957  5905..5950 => -3.4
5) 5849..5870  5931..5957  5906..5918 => -0.5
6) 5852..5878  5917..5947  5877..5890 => 1.2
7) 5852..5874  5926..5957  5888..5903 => 1.7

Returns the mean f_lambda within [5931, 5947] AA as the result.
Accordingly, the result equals 29.2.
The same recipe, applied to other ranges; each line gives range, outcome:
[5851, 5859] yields 30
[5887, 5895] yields 25.8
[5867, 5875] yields 29.1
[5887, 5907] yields 26.7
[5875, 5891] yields 27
